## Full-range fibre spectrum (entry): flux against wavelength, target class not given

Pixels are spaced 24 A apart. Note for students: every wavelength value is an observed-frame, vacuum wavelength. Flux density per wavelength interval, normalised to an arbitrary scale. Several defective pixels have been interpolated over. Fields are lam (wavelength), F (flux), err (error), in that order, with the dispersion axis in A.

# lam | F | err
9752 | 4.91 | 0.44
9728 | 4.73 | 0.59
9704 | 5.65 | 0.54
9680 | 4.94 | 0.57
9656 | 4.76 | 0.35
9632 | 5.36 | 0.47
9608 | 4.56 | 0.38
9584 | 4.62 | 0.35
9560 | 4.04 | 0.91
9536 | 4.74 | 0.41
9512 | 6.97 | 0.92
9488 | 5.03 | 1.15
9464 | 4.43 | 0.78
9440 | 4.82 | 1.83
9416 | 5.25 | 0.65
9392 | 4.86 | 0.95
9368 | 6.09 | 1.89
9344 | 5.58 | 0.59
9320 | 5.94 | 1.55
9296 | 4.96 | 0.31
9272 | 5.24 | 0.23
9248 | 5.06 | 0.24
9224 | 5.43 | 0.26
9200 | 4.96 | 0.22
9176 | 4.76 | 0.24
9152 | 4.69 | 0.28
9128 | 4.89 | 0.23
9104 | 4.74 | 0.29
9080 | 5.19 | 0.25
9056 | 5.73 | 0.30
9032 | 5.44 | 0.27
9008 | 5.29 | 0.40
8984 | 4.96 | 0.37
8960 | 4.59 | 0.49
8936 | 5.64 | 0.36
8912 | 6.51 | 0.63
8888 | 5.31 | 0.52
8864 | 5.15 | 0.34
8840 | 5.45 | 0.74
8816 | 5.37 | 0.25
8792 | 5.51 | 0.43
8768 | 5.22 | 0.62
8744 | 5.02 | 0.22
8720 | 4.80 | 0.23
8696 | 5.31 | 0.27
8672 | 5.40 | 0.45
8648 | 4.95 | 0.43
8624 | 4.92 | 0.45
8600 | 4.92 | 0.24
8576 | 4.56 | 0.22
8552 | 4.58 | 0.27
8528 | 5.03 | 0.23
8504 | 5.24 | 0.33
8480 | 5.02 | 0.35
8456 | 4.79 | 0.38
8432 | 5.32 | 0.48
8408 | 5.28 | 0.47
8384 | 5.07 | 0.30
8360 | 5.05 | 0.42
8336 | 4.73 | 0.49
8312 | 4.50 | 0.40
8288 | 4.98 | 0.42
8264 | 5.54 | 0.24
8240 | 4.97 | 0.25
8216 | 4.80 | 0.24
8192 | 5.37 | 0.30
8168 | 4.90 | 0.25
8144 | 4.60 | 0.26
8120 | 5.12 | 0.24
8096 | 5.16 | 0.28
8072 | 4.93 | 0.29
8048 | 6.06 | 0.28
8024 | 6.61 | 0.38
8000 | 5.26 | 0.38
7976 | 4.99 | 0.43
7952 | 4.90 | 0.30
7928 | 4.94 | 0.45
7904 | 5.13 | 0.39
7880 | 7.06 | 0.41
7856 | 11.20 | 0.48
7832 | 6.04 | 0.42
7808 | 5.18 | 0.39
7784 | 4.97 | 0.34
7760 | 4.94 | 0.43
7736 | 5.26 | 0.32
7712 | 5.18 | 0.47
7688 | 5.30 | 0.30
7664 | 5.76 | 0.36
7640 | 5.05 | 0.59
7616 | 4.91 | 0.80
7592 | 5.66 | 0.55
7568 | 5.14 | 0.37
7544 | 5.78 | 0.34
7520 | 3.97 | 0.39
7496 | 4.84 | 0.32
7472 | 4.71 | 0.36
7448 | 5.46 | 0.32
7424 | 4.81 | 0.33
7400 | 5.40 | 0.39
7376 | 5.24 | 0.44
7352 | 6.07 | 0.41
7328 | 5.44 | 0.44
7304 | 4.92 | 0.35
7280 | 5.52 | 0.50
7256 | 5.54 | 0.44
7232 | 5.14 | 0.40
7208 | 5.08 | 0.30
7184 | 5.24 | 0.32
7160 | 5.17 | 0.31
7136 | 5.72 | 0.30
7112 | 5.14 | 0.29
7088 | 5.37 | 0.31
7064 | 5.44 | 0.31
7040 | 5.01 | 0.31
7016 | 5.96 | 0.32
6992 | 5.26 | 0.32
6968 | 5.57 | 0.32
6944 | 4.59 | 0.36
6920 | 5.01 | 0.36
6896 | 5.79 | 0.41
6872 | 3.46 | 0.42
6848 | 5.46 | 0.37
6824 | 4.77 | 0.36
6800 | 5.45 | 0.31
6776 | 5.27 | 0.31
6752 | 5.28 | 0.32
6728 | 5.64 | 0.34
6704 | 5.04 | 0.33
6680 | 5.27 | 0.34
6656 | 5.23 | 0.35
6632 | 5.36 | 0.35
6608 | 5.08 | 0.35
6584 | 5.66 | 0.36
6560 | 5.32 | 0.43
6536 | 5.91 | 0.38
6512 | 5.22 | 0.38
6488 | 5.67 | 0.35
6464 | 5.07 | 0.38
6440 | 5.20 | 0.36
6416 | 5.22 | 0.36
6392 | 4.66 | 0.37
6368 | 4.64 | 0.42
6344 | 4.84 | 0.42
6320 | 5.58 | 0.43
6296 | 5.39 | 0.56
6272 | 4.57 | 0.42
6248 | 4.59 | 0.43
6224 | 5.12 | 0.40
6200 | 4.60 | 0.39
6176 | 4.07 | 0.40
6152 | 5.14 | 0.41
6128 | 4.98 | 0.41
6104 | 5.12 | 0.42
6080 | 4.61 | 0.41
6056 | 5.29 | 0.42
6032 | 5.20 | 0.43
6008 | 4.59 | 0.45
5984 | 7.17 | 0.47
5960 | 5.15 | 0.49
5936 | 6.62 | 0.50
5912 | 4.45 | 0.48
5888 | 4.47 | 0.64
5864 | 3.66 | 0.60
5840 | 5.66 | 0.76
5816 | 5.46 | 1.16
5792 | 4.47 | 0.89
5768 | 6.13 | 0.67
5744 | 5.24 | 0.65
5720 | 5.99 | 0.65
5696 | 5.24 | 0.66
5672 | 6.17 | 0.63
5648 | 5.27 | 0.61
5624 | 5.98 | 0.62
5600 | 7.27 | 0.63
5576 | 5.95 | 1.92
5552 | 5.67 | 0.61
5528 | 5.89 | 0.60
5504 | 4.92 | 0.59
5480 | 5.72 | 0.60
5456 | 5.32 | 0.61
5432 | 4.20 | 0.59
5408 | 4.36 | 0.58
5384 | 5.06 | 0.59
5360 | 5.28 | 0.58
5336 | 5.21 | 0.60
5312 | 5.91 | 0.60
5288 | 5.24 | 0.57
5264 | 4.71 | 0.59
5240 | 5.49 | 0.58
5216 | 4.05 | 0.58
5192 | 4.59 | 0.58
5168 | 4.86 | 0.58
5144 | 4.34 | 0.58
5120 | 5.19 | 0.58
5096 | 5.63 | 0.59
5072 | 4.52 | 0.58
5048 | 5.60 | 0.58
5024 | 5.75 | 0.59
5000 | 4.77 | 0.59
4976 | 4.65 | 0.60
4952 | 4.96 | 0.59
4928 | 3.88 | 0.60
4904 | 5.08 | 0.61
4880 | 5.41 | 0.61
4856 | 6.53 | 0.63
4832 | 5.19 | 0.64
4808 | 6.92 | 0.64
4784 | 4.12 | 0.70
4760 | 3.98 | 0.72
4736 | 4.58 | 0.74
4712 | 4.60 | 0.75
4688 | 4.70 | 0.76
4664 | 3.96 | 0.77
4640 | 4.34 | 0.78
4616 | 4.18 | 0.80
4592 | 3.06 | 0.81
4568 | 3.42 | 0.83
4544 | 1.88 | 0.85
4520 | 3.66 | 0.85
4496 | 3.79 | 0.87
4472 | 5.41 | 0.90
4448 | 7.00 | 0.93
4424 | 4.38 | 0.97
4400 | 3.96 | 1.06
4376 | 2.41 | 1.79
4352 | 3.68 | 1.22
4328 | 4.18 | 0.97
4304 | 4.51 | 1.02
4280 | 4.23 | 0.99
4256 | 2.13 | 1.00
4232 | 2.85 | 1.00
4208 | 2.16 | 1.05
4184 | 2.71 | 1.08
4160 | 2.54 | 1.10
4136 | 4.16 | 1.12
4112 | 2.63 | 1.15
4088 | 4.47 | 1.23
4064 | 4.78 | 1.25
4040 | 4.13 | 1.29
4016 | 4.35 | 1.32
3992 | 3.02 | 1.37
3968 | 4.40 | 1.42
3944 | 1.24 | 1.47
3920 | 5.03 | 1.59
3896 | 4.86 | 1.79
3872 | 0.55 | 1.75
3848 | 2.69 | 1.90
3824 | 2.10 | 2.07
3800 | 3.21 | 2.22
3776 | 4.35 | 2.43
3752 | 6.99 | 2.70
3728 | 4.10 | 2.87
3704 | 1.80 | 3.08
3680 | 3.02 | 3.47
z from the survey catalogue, 0.195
